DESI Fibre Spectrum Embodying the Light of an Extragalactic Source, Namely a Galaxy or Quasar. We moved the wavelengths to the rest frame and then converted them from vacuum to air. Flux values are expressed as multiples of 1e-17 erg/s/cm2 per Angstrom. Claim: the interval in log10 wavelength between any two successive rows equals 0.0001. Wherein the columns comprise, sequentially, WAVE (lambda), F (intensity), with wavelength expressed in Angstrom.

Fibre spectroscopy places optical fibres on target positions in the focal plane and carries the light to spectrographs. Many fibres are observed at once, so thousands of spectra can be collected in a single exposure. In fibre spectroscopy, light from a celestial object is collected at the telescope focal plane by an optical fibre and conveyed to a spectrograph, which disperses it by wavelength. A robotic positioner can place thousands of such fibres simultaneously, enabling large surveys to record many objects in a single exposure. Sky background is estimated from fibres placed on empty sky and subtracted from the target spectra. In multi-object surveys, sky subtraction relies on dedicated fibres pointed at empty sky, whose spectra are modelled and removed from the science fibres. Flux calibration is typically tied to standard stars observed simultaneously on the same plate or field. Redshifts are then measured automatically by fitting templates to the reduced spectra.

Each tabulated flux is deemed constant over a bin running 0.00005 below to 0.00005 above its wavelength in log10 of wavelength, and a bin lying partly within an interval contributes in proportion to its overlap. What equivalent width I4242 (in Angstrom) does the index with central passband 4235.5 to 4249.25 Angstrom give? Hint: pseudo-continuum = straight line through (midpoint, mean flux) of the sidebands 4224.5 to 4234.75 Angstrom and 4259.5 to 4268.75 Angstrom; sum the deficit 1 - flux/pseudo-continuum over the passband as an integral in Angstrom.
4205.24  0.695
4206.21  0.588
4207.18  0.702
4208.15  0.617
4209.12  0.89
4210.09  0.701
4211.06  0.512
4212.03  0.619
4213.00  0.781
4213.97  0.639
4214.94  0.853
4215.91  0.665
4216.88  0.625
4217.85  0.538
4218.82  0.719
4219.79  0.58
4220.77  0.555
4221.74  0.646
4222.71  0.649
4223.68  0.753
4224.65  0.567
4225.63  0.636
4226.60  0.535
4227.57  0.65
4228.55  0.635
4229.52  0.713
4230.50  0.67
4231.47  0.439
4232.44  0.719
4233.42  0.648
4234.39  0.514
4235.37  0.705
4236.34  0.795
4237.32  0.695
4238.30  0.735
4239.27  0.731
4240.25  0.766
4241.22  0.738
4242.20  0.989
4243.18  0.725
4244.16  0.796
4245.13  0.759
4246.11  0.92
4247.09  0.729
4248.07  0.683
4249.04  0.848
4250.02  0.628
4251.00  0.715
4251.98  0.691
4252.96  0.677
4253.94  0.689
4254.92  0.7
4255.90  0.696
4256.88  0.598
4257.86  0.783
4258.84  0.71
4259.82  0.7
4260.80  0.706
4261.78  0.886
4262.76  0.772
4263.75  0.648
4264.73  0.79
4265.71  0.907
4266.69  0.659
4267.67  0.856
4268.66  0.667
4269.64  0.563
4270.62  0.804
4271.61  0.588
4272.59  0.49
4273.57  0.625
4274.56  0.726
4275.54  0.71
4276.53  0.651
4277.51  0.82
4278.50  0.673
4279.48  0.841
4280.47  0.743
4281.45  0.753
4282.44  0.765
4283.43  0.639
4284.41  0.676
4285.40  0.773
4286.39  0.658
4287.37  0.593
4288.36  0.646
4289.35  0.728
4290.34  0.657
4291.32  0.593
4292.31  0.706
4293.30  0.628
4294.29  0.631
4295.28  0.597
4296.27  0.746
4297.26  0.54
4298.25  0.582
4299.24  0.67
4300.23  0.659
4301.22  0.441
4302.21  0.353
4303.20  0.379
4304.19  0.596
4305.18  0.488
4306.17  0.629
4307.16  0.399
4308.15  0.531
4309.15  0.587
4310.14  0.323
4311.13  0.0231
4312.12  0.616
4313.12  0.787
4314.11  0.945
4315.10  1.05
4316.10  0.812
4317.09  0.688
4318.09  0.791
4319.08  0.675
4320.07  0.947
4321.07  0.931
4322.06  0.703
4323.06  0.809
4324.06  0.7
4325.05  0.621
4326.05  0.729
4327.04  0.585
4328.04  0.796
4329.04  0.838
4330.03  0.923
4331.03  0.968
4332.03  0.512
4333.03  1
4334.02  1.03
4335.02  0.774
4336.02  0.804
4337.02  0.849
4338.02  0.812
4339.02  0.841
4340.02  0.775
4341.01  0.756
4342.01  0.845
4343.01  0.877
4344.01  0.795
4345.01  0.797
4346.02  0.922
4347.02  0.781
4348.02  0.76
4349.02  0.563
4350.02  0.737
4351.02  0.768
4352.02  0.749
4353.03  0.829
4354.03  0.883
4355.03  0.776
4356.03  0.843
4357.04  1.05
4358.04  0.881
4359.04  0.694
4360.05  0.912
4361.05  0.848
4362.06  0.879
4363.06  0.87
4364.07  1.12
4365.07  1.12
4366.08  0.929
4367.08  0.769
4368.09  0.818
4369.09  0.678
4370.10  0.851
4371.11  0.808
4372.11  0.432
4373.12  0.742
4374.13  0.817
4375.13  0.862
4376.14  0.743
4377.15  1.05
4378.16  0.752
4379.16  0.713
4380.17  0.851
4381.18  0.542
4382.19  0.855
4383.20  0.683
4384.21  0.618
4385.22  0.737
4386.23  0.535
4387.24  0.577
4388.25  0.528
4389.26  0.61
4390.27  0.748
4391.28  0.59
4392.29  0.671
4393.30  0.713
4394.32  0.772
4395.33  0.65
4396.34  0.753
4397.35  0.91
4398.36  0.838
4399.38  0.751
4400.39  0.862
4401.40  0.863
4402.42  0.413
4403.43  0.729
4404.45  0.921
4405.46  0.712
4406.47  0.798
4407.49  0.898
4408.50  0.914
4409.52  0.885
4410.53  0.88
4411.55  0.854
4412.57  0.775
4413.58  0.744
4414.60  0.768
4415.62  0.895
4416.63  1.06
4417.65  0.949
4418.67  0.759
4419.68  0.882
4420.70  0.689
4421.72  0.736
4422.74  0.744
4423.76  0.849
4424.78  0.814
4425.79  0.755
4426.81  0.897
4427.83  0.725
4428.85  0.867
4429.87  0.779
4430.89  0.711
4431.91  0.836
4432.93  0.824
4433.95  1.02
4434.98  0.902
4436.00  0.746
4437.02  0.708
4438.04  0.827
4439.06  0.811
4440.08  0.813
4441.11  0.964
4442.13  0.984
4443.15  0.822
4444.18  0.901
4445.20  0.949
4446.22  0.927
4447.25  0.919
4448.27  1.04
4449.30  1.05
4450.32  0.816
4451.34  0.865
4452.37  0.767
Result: -2.2 Angstrom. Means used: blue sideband 0.614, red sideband 0.764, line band 0.776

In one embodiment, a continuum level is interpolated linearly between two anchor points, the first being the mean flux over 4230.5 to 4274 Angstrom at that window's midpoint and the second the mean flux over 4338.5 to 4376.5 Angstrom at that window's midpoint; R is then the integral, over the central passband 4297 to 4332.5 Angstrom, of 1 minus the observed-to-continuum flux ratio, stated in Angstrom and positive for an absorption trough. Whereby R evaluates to 5.5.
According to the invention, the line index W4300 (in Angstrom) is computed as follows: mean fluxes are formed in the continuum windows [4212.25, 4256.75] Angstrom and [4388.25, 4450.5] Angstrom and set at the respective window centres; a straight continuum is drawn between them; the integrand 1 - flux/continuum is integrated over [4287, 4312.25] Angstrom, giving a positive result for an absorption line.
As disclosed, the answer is 6.3 Angstrom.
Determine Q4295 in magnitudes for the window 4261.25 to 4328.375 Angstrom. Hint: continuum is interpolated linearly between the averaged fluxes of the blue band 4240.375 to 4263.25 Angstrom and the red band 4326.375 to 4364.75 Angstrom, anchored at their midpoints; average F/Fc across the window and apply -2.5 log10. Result 0.17 mag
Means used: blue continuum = 0.746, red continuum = 0.828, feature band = 0.67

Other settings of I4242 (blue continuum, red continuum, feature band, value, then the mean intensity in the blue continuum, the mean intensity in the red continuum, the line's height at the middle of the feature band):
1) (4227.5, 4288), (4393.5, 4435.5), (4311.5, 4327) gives -0.47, 0.713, 0.813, 0.752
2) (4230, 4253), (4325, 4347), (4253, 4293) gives 2.58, 0.722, 0.814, 0.753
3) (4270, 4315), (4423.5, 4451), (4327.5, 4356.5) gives -4.42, 0.626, 0.862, 0.707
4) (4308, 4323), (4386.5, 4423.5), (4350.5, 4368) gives -3.33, 0.701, 0.772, 0.736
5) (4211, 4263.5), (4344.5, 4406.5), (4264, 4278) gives 0.21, 0.694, 0.773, 0.714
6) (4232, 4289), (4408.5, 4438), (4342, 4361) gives -0.87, 0.719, 0.825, 0.778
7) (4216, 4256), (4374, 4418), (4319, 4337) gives -1.66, 0.688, 0.767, 0.733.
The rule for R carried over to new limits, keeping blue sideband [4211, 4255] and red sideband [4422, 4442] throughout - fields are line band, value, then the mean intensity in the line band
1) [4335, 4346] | -0.8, 0.817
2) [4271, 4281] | 0.4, 0.688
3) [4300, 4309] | 2.9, 0.496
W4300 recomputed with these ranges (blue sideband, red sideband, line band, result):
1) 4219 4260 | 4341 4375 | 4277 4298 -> 1.7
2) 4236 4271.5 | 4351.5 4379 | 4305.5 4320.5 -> 2.7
